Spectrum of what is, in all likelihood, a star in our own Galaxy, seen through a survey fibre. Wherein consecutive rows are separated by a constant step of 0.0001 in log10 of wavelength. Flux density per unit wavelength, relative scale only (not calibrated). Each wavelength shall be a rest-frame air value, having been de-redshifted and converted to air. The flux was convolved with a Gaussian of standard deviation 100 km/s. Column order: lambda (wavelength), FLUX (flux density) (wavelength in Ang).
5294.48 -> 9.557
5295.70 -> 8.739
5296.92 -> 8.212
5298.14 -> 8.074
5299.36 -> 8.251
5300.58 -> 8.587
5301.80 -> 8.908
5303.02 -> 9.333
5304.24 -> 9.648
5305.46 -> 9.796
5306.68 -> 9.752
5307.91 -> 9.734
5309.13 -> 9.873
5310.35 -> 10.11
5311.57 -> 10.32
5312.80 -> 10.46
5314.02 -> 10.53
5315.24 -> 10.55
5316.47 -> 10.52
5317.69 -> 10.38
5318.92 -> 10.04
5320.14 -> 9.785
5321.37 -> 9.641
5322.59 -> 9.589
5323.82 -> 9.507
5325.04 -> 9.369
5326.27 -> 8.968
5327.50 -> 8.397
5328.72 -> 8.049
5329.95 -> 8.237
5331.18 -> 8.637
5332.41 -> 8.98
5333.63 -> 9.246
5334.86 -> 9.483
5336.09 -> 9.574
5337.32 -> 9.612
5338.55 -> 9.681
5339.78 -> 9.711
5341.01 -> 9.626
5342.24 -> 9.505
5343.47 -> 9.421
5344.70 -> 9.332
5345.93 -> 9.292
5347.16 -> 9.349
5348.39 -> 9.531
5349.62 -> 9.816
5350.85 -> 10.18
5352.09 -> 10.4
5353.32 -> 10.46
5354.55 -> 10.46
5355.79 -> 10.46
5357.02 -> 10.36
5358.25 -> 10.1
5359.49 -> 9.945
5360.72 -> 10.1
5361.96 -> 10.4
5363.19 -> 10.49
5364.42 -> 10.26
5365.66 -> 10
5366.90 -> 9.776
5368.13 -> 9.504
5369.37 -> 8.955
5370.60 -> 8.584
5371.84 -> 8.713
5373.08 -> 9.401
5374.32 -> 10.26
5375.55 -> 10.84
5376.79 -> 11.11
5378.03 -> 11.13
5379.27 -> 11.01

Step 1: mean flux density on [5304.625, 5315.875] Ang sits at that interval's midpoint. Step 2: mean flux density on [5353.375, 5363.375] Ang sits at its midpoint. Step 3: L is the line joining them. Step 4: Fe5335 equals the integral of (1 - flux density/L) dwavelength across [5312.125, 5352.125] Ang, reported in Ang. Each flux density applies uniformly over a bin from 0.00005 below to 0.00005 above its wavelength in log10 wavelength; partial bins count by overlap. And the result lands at 2.54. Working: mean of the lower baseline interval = 10.1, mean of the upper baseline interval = 10.3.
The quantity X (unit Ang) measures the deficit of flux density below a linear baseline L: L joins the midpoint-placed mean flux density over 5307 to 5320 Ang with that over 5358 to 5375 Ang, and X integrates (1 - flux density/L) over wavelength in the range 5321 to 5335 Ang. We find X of 1.54 Ang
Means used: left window 10.2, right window 9.75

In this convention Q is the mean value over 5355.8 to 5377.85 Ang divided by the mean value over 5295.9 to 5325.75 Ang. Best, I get 1.04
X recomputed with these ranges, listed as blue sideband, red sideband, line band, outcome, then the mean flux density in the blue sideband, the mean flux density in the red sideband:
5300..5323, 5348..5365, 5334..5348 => 0.83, 9.88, 10.2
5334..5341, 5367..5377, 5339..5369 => -1.00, 9.59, 9.62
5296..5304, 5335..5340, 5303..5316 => -1.72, 8.62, 9.62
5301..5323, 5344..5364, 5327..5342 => 1.32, 9.94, 10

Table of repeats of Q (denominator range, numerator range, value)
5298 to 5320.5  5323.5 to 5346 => 0.94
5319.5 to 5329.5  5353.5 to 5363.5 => 1.12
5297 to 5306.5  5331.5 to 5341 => 1.06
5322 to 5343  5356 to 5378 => 1.09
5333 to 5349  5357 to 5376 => 1.04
